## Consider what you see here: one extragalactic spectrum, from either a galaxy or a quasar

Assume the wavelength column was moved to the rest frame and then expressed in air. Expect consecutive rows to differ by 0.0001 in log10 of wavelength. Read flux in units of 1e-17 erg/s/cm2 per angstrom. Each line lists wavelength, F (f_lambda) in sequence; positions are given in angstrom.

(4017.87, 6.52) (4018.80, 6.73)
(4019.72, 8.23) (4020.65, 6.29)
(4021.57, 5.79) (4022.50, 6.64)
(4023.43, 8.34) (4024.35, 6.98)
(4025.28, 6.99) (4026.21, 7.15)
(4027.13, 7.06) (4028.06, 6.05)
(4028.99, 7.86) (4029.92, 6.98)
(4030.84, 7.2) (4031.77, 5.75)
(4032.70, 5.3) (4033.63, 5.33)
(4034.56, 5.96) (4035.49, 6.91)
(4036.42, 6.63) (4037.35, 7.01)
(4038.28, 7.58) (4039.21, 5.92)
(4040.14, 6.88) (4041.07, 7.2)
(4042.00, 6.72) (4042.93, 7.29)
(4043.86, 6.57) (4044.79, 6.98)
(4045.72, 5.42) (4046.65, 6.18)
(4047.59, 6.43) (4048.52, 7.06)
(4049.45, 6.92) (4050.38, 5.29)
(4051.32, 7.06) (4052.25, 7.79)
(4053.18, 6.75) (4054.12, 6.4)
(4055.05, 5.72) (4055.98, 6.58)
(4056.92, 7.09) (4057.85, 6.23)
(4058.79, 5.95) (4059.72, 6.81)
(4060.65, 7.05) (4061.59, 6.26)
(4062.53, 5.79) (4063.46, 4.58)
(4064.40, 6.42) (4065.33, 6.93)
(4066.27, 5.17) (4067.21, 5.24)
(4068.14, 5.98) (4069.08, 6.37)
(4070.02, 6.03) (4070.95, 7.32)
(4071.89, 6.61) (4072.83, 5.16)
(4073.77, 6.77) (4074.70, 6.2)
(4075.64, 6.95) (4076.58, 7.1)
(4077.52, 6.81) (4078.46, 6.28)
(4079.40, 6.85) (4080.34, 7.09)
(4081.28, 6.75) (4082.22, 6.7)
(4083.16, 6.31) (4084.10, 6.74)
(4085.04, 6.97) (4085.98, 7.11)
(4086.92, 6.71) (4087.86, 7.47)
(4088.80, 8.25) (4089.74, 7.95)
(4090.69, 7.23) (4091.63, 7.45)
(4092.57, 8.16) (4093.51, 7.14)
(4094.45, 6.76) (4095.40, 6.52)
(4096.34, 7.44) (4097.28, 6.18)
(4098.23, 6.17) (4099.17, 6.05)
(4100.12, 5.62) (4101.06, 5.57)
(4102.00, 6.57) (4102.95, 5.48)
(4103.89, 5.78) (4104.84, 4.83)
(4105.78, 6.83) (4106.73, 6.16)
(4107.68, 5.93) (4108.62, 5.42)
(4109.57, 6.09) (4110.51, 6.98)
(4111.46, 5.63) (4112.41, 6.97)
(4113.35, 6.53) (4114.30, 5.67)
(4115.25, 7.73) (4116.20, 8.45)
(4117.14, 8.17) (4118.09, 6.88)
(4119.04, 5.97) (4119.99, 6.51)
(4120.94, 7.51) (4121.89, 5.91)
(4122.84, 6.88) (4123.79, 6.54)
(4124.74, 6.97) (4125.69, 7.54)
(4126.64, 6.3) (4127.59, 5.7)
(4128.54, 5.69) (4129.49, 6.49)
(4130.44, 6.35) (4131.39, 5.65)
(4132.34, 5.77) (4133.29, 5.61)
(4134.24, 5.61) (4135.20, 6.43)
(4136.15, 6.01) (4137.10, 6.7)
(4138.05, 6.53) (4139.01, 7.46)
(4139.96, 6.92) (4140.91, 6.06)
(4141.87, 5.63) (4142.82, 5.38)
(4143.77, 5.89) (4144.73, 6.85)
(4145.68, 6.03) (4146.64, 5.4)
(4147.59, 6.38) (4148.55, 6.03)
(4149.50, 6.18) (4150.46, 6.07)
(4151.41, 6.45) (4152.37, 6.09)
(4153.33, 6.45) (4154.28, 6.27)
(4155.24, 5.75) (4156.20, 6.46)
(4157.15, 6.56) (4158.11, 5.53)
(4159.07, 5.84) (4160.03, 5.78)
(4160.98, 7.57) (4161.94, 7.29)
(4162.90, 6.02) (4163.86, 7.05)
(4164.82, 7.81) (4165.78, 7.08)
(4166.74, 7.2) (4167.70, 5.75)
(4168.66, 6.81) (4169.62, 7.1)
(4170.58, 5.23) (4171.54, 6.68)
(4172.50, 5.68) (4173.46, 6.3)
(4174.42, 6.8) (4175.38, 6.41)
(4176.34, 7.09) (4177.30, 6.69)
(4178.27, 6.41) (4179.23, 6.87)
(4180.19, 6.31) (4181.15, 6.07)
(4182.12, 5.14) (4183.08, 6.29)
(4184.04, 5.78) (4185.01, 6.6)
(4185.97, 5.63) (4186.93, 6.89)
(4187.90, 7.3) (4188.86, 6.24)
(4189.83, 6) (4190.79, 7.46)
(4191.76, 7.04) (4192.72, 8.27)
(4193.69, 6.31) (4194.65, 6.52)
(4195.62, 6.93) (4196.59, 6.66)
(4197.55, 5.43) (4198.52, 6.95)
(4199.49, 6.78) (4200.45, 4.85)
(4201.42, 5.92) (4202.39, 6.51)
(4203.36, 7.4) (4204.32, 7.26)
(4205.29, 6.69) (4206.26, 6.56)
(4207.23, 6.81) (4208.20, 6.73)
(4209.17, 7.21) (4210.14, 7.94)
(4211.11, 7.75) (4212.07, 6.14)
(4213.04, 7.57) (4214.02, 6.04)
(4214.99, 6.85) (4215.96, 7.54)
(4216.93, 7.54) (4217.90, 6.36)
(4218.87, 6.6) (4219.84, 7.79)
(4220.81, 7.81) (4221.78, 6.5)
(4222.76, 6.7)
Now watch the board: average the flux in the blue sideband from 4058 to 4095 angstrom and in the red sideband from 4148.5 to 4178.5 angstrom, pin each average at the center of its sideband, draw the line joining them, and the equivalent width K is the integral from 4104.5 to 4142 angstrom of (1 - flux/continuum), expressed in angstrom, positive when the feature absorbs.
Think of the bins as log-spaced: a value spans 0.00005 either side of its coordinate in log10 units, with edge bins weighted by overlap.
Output 0.62 angstrom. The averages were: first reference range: 6.65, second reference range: 6.46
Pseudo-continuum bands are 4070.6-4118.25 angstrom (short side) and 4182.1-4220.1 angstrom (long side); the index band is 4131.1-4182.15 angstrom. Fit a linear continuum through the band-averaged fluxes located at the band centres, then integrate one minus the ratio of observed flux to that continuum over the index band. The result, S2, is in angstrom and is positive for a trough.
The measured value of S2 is 2.82 angstrom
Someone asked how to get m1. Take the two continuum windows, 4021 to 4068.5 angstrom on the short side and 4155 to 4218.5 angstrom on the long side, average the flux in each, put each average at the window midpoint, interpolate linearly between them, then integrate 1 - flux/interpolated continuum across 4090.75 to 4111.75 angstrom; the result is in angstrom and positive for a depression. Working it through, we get 0.7 angstrom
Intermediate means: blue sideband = 6.51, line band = 6.33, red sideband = 6.61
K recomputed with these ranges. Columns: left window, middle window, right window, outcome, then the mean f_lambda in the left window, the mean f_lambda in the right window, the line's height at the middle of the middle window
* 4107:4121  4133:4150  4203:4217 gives 1.5 angstrom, 6.66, 7.05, 6.78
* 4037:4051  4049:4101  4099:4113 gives -2.4 angstrom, 6.63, 6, 6.31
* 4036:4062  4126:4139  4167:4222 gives 1.0 angstrom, 6.64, 6.65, 6.64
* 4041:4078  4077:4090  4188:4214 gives -1.0 angstrom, 6.42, 6.76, 6.48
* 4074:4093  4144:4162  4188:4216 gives 1.7 angstrom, 7.05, 6.77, 6.88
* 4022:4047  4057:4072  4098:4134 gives 0.9 angstrom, 6.7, 6.34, 6.57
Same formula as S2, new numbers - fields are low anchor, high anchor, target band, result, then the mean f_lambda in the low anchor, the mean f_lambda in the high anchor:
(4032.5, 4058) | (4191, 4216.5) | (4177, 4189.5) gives 0.8 angstrom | 6.56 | 6.8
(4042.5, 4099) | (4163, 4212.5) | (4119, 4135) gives 0.8 angstrom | 6.62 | 6.61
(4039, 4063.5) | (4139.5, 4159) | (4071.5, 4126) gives -3.0 angstrom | 6.52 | 6.11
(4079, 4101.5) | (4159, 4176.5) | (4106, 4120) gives 0.4 angstrom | 6.88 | 6.62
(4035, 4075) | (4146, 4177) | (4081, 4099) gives -1.7 angstrom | 6.45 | 6.41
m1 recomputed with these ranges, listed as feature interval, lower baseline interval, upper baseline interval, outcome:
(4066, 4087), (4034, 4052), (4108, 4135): 0.2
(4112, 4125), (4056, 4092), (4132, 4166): -1.0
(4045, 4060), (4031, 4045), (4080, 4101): 0.4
